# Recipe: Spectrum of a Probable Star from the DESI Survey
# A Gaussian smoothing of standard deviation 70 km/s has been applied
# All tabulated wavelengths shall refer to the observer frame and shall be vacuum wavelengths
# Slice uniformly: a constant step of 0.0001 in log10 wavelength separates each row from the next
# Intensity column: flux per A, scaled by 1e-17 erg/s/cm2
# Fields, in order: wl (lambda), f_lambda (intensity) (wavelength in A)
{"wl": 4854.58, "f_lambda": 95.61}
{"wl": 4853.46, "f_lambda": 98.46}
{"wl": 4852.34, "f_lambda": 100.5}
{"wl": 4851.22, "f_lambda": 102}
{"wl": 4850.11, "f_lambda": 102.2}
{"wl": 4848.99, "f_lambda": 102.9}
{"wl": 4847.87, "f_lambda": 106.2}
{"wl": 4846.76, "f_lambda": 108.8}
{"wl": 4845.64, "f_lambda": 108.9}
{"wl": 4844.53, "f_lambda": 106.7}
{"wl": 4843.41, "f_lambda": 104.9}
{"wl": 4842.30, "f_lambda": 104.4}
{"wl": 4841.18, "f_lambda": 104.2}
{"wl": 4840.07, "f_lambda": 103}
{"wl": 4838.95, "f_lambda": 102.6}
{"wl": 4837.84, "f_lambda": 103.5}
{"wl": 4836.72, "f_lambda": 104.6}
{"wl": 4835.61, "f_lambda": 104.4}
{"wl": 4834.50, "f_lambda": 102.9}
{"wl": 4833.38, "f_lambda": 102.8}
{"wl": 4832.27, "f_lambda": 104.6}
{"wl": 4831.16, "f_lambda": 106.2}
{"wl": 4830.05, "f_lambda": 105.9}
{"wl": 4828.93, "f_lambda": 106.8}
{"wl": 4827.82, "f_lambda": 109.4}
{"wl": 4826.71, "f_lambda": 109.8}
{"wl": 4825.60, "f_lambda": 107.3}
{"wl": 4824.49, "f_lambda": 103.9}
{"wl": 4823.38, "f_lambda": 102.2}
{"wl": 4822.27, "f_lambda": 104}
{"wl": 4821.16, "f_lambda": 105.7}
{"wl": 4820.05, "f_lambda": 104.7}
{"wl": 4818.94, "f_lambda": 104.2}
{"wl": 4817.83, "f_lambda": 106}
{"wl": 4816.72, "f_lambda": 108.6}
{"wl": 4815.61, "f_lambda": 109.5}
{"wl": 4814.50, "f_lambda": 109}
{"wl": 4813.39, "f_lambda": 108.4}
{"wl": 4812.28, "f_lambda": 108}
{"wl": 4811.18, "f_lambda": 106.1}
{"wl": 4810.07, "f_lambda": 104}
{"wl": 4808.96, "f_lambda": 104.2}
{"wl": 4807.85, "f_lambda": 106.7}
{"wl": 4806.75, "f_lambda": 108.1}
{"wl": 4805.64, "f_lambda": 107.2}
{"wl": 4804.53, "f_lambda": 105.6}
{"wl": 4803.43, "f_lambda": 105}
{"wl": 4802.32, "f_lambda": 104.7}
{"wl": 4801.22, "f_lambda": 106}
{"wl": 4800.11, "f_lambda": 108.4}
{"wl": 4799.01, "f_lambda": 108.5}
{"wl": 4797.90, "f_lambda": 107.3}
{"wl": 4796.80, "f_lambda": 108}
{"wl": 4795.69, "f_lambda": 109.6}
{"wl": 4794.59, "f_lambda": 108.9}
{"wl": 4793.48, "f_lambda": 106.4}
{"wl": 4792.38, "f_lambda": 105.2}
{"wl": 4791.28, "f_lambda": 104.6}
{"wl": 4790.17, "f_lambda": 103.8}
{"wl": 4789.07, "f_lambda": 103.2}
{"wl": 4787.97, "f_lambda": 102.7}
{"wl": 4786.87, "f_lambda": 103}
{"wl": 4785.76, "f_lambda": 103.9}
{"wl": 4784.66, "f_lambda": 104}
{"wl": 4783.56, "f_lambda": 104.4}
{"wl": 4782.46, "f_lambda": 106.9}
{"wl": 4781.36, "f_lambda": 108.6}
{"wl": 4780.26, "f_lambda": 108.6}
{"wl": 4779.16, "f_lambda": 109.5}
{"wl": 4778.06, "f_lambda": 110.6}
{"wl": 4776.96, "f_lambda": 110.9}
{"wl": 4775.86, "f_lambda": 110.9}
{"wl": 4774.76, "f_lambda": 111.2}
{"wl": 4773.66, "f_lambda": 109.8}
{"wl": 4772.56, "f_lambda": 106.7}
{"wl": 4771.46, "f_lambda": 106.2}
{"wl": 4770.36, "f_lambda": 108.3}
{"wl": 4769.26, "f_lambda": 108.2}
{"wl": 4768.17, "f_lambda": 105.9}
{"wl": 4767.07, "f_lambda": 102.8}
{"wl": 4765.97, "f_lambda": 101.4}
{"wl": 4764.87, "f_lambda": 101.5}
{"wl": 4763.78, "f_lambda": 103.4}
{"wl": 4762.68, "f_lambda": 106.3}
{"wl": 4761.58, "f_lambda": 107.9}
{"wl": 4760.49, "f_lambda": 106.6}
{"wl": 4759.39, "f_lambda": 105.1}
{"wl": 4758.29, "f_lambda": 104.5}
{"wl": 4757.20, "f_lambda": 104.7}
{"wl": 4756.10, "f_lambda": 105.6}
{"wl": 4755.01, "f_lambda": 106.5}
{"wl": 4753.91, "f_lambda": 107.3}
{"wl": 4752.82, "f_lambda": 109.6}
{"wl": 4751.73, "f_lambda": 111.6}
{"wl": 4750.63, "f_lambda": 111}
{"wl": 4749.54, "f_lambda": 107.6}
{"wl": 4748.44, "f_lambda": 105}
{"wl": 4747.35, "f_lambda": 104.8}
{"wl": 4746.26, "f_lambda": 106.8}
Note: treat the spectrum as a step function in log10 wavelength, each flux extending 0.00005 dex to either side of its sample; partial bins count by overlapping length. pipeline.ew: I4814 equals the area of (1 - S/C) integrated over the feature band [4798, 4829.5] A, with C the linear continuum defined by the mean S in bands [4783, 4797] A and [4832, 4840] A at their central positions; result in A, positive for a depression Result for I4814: -0.7 A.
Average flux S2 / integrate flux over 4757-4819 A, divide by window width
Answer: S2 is 107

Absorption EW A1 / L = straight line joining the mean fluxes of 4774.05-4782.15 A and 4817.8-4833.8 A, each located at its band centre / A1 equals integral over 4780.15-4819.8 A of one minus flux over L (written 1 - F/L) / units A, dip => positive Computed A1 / 0.6 A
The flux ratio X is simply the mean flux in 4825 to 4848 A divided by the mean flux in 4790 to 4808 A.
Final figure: 1.0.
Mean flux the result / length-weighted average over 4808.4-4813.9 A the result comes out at 106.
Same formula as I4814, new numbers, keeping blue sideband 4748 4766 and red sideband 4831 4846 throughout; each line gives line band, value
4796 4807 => -0.2 A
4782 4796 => 0.1 A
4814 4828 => -0.2 A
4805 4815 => -0.2 A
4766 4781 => -0.3 A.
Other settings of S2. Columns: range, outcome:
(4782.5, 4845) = 106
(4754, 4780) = 107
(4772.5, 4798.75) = 107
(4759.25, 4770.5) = 105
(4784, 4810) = 106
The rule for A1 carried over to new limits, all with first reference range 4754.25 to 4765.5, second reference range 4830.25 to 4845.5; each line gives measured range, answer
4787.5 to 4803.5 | -0.2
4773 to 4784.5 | -0.4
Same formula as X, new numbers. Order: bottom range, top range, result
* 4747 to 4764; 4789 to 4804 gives 1.00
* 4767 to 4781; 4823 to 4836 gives 0.97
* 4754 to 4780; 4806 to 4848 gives 0.99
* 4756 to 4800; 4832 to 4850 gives 0.98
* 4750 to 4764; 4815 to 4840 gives 0.98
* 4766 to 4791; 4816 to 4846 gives 0.99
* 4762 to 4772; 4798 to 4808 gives 1.02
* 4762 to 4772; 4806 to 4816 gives 1.02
